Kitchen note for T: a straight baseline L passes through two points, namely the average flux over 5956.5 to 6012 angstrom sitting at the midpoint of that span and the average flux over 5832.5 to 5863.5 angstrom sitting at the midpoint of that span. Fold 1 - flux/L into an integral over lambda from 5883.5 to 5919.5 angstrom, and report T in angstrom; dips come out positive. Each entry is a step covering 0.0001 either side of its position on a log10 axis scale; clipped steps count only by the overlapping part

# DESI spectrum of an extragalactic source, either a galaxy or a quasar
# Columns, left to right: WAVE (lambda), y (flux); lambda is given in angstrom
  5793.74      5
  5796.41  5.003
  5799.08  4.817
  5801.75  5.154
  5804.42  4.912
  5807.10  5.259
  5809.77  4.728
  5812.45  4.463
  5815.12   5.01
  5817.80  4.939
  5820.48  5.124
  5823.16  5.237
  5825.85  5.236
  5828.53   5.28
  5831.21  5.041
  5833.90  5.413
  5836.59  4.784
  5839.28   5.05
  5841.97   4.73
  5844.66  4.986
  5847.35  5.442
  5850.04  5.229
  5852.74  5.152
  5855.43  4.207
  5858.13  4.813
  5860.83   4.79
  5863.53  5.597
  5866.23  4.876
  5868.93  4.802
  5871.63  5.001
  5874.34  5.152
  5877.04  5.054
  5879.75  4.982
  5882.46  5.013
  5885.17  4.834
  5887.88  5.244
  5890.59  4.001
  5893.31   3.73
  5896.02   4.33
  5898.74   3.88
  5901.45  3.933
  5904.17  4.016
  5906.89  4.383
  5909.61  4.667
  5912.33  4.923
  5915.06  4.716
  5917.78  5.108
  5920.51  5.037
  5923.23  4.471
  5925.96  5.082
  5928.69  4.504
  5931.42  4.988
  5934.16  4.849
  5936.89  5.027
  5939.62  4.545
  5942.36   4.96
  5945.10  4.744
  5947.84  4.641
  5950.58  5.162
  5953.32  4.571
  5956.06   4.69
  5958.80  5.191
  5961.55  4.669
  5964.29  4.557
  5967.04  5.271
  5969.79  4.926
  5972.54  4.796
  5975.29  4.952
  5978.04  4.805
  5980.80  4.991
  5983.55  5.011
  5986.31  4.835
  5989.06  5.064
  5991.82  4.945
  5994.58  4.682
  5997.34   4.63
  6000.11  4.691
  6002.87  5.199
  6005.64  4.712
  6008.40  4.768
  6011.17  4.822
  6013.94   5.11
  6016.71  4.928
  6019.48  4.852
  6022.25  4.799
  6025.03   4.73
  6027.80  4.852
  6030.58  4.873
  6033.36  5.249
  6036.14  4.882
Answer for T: 3.6 angstrom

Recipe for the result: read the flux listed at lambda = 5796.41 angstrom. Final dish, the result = 5.003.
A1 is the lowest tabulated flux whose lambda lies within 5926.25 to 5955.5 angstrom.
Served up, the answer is 4.504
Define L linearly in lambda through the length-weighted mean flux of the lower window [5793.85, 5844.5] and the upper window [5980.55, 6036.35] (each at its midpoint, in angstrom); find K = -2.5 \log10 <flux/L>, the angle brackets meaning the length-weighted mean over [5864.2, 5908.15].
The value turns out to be 0.08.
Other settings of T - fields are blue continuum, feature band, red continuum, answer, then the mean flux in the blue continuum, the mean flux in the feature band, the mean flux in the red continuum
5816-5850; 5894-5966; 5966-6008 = 4.3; 5.11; 4.67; 4.89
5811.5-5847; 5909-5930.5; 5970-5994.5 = 0.6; 5.04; 4.82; 4.91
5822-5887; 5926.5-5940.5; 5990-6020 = 0.4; 5.03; 4.81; 4.85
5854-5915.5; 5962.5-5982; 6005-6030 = -0.5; 4.65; 4.89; 4.85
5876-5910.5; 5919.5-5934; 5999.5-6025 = -0.8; 4.46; 4.81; 4.87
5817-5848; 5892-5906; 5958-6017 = 2.8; 5.1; 3.99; 4.88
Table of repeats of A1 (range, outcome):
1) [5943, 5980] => 4.557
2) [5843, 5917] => 3.73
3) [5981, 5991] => 4.835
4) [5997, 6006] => 4.63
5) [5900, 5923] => 3.933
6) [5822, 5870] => 4.207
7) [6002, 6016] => 4.712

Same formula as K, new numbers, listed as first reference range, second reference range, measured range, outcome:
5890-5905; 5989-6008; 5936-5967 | -0.09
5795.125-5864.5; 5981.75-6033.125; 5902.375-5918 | 0.08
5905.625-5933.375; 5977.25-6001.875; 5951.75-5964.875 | 0.02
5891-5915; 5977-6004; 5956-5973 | -0.04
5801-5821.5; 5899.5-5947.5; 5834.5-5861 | -0.02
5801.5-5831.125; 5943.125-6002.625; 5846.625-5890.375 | 0.00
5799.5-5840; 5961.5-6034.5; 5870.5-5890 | 0.00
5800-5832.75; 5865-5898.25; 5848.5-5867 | -0.03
